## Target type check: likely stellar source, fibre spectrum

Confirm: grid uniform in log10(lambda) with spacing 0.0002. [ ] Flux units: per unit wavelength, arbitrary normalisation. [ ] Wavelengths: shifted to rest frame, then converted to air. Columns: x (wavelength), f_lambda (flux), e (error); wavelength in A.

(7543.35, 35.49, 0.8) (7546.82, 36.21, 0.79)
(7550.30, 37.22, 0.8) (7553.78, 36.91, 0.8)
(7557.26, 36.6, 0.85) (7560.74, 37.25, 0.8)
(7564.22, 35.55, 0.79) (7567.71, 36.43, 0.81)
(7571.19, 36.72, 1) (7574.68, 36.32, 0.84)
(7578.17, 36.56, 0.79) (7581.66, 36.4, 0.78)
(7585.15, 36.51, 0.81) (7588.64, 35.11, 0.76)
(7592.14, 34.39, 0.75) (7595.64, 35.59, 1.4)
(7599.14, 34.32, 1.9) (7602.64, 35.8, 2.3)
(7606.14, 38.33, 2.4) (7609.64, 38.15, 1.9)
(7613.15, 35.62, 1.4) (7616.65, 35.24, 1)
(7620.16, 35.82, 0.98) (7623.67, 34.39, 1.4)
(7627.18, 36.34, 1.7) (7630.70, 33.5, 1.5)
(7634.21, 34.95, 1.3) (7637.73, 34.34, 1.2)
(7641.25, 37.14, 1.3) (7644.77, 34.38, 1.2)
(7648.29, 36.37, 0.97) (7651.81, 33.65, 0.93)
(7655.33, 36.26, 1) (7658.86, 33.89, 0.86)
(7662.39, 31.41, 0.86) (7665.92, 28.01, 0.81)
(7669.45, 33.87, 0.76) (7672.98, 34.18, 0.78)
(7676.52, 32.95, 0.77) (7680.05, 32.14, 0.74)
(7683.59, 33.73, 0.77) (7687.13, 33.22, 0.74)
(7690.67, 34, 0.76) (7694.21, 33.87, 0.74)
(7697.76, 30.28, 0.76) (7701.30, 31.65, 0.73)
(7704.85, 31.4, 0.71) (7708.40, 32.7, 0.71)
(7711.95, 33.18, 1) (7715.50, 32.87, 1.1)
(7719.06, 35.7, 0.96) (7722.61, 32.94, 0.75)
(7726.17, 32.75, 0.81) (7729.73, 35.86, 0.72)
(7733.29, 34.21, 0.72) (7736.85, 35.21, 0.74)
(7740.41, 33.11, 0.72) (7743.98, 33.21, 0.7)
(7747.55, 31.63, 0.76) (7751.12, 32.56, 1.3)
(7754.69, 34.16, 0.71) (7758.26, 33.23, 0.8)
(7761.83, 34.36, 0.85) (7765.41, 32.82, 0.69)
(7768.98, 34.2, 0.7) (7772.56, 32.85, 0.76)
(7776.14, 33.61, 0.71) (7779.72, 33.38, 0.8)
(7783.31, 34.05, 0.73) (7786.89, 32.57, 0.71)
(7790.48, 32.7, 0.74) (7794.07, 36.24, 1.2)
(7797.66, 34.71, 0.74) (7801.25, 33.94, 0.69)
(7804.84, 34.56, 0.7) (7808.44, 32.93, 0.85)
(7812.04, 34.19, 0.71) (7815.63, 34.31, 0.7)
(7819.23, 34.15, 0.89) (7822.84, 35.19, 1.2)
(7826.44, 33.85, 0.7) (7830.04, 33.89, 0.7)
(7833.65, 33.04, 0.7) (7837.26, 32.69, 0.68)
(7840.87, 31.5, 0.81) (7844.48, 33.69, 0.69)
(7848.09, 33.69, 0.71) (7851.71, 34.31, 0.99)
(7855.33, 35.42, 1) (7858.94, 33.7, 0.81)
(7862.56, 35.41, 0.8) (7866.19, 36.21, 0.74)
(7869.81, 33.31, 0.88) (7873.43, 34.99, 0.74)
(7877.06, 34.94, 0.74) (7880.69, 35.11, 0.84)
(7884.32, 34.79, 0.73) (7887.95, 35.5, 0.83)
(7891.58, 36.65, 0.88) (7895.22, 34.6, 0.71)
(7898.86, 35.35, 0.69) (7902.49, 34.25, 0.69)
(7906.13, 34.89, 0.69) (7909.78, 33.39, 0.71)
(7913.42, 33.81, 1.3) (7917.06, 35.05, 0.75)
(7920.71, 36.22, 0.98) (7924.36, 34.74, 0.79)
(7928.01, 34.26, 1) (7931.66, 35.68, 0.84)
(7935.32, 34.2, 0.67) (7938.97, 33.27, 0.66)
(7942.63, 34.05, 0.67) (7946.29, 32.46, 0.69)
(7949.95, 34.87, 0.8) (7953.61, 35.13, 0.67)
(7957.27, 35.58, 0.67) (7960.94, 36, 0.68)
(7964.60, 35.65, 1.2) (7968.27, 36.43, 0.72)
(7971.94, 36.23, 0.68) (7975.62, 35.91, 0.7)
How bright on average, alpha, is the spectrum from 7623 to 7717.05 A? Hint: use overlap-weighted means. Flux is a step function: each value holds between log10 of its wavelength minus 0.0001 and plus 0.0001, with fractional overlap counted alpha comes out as 33.5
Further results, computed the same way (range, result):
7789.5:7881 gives 34.2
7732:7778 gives 33.5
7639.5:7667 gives 34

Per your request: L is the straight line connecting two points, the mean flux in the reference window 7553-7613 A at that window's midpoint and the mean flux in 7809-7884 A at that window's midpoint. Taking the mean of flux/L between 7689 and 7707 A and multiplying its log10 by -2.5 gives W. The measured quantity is 0.10 mag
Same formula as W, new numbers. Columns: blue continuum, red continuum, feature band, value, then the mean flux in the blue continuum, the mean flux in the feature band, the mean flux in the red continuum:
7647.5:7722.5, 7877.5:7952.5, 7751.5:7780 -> 0.00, 33.1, 33.5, 34.7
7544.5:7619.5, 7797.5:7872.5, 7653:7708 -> 0.08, 36.2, 32.7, 34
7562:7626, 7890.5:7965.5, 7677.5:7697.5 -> 0.08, 36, 33.1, 34.7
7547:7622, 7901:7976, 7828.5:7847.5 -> 0.07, 36.2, 33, 34.8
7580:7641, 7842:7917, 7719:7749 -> 0.04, 35.6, 33.8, 34.7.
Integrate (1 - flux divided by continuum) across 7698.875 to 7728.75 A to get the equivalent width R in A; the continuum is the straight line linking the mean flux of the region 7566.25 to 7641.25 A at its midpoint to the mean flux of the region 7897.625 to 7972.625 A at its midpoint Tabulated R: 2.1 A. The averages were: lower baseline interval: 35.8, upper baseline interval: 34.8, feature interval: 32.9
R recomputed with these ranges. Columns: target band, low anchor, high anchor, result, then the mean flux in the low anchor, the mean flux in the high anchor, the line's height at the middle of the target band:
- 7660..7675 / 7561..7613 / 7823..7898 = 1.5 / 36.2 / 34.4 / 35.6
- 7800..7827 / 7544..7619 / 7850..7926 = 0.8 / 36.2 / 34.9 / 35.2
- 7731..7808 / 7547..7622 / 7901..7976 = 3.9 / 36.2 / 34.8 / 35.5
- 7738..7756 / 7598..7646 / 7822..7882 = 1.0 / 35.6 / 34.2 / 34.8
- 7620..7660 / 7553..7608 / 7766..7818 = 0.5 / 36.2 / 33.9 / 35.5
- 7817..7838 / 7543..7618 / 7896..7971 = 0.8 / 36.2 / 34.8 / 35.2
